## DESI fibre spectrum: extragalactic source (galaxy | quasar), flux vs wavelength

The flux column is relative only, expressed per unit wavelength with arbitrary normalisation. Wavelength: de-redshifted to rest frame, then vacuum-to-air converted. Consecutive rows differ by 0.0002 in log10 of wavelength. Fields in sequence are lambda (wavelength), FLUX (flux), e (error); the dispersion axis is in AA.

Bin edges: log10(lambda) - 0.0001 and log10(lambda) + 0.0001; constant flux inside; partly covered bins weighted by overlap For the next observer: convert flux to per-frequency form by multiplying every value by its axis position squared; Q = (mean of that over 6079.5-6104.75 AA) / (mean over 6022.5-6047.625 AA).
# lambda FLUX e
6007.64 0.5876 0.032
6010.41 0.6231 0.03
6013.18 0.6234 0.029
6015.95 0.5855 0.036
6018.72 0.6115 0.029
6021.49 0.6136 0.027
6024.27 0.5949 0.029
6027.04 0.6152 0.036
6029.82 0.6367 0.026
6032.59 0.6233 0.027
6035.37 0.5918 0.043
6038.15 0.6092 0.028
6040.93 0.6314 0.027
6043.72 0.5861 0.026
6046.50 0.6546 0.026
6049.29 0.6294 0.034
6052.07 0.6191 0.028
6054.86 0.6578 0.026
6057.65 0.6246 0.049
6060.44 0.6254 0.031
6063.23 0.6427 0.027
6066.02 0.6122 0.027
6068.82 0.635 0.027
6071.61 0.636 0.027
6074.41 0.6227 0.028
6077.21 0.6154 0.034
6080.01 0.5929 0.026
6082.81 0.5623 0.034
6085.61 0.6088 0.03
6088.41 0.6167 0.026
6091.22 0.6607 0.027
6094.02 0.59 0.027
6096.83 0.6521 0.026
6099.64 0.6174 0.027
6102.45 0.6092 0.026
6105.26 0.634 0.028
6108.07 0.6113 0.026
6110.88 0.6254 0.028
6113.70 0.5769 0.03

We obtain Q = 1.02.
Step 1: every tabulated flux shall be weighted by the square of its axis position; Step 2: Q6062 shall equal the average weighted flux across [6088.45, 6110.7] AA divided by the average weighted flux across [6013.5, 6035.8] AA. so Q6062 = 1.05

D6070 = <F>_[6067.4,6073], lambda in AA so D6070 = 0.635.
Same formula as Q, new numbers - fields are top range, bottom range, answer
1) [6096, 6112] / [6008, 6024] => 1.06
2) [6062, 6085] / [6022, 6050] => 1.01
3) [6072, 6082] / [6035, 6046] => 1.01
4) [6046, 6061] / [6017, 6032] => 1.04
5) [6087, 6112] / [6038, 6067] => 1.01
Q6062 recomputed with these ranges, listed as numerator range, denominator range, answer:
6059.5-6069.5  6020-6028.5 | 1.05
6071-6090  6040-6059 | 0.98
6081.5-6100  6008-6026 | 1.04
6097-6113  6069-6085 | 1.03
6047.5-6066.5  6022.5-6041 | 1.04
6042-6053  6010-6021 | 1.03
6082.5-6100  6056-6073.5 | 0.99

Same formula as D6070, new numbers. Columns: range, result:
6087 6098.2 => 0.63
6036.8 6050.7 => 0.622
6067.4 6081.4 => 0.62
